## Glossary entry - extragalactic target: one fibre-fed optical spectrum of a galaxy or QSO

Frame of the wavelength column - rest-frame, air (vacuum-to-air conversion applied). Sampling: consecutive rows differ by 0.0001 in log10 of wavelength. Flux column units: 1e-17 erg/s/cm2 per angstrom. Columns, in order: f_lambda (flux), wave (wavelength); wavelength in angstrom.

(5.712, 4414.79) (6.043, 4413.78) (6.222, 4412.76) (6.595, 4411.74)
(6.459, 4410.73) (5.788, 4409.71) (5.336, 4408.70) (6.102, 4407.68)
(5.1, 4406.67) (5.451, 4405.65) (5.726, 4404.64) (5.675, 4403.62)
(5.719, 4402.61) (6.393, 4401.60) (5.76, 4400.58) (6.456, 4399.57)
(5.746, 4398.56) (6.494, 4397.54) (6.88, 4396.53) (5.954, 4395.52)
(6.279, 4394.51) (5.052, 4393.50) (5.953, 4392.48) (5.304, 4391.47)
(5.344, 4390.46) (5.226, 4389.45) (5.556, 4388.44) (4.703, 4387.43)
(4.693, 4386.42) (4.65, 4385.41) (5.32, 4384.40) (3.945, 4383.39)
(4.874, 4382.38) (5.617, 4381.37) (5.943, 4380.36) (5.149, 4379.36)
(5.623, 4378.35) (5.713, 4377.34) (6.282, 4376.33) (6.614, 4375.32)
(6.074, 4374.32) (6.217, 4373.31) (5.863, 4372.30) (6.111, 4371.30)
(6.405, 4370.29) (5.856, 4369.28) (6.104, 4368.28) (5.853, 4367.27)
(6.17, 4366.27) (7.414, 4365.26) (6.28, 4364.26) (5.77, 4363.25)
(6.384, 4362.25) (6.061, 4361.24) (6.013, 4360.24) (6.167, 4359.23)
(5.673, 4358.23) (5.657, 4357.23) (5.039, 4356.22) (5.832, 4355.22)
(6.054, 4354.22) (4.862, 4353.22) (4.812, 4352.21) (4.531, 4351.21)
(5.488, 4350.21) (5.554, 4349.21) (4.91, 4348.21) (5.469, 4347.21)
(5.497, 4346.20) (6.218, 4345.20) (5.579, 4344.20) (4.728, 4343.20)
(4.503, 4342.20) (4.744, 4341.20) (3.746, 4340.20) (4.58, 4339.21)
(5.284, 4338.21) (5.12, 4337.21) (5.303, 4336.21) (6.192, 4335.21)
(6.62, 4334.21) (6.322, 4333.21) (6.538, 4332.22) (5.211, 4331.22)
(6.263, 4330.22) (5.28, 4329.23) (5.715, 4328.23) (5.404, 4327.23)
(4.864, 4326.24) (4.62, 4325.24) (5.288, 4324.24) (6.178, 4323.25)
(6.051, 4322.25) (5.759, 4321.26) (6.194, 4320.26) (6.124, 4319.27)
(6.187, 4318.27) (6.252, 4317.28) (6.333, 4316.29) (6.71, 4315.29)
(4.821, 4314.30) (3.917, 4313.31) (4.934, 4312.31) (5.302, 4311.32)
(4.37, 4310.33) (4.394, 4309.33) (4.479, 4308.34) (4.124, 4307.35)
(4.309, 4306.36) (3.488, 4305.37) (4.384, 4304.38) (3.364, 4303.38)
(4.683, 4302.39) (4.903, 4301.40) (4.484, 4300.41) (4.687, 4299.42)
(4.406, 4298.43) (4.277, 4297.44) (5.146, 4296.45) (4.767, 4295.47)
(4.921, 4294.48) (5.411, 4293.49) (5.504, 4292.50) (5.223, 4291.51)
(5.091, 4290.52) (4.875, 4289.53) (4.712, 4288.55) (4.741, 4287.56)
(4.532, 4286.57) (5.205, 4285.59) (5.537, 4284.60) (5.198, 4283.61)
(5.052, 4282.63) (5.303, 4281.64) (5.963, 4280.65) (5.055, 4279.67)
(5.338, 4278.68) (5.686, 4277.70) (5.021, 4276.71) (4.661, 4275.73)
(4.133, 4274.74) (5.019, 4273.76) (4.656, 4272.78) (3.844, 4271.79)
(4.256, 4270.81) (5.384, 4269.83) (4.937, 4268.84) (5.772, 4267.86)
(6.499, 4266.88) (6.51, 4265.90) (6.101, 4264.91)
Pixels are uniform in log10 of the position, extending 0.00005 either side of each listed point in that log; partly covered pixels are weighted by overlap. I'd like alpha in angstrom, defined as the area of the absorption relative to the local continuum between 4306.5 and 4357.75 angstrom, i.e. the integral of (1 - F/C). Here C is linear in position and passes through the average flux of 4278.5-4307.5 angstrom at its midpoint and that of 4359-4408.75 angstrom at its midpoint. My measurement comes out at -1.3 angstrom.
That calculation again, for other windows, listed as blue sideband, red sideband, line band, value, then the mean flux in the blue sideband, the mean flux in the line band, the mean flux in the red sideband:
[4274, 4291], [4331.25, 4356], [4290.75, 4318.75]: 1.7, 5.06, 4.85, 5.35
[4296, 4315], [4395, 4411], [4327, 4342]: -1.8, 4.47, 5.47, 5.93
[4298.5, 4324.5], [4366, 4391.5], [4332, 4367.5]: -1.4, 5.05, 5.57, 5.59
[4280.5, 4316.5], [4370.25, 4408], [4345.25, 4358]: -0.1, 4.83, 5.35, 5.67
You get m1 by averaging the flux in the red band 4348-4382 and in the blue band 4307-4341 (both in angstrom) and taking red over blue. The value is 1.07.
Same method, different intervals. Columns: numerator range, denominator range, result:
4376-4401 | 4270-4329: 1.10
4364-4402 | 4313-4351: 1.05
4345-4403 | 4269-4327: 1.14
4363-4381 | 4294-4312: 1.36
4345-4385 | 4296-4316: 1.25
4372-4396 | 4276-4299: 1.08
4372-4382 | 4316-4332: 1.03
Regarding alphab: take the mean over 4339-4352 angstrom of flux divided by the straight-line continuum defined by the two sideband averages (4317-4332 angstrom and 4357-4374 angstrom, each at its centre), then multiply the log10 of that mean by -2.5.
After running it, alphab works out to 0.17 mag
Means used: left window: 5.7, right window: 6.12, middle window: 5.05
